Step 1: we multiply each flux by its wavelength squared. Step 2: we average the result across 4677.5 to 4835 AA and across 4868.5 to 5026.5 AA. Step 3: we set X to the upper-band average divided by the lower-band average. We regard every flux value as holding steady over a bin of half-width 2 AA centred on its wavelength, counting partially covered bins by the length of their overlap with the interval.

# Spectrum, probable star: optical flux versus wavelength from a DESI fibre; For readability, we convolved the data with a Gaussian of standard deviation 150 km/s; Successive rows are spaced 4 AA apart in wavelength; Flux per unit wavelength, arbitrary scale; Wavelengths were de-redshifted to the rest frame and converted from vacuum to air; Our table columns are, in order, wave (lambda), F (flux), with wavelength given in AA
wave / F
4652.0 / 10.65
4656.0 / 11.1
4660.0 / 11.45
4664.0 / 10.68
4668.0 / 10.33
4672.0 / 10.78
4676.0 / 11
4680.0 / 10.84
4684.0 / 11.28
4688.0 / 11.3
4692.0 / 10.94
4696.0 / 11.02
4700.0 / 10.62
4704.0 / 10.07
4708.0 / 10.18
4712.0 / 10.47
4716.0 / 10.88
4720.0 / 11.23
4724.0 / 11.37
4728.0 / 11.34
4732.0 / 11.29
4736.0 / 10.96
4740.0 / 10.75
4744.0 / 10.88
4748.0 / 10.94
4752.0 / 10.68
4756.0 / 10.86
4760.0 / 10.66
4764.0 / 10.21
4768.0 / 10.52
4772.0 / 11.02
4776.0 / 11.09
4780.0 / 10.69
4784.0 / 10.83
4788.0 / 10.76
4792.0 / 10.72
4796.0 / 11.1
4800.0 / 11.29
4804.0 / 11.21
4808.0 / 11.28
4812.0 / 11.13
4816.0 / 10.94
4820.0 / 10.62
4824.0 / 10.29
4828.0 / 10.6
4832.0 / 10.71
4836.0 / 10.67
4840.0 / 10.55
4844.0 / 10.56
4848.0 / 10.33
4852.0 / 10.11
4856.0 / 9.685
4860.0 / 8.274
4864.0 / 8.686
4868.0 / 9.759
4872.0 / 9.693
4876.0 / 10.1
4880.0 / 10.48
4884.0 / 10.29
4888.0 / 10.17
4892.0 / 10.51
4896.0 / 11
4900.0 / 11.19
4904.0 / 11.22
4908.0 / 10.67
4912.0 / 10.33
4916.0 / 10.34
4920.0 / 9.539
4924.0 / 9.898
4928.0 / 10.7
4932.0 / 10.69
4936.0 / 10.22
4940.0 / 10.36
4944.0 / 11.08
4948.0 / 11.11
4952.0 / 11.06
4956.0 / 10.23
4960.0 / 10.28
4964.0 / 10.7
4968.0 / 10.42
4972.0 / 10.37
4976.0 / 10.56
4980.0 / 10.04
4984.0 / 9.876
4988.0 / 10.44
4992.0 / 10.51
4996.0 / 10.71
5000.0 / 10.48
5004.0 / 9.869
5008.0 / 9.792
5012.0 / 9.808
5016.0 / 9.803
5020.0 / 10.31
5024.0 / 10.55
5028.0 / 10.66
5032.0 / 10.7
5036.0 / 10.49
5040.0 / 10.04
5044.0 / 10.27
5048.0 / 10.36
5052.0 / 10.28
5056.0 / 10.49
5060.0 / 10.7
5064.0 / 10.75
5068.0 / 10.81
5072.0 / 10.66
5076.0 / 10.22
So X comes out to 1.0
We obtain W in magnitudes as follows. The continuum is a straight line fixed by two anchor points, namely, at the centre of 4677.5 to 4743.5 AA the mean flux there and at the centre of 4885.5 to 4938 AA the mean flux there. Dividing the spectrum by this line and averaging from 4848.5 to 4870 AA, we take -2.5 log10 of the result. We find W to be 0.13 mag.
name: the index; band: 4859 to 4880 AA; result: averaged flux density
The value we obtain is 9.46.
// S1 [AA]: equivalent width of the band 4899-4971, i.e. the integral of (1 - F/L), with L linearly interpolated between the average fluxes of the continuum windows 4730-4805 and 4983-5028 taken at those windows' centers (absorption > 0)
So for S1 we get -0.9 AA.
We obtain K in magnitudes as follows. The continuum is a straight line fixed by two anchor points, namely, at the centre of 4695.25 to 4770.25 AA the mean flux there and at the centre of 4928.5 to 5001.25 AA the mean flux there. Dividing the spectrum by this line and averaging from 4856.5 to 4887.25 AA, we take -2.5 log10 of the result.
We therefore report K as 0.11 mag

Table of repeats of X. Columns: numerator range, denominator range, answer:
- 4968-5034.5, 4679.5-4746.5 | 1.06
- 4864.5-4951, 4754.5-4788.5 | 1.03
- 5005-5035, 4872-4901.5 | 1.03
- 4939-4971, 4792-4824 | 1.03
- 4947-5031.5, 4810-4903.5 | 1.06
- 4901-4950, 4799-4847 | 1.02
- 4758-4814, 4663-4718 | 1.06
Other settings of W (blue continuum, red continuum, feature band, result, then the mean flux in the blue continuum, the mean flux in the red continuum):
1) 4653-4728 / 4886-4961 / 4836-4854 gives 0.026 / 10.9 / 10.6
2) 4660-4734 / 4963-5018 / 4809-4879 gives 0.040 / 10.9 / 10.2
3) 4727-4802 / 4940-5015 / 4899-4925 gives 0.010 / 10.9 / 10.4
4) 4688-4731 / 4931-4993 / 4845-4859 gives 0.073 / 10.8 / 10.5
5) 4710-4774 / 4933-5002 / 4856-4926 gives 0.054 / 10.9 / 10.5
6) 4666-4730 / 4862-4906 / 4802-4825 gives -0.045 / 10.9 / 10.3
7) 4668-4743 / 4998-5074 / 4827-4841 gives 0.004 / 10.9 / 10.4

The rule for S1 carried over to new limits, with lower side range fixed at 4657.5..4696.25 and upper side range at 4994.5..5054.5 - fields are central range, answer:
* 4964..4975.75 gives -0.1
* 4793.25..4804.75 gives -0.5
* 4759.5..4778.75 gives 0.1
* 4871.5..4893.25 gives 0.7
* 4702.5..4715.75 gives 0.7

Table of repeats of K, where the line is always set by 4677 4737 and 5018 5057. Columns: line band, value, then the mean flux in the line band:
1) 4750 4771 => 0.02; 10.6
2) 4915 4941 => 0.04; 10.2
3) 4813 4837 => 0.01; 10.7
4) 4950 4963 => 0.00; 10.5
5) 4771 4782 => -0.01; 10.9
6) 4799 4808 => -0.05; 11.3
